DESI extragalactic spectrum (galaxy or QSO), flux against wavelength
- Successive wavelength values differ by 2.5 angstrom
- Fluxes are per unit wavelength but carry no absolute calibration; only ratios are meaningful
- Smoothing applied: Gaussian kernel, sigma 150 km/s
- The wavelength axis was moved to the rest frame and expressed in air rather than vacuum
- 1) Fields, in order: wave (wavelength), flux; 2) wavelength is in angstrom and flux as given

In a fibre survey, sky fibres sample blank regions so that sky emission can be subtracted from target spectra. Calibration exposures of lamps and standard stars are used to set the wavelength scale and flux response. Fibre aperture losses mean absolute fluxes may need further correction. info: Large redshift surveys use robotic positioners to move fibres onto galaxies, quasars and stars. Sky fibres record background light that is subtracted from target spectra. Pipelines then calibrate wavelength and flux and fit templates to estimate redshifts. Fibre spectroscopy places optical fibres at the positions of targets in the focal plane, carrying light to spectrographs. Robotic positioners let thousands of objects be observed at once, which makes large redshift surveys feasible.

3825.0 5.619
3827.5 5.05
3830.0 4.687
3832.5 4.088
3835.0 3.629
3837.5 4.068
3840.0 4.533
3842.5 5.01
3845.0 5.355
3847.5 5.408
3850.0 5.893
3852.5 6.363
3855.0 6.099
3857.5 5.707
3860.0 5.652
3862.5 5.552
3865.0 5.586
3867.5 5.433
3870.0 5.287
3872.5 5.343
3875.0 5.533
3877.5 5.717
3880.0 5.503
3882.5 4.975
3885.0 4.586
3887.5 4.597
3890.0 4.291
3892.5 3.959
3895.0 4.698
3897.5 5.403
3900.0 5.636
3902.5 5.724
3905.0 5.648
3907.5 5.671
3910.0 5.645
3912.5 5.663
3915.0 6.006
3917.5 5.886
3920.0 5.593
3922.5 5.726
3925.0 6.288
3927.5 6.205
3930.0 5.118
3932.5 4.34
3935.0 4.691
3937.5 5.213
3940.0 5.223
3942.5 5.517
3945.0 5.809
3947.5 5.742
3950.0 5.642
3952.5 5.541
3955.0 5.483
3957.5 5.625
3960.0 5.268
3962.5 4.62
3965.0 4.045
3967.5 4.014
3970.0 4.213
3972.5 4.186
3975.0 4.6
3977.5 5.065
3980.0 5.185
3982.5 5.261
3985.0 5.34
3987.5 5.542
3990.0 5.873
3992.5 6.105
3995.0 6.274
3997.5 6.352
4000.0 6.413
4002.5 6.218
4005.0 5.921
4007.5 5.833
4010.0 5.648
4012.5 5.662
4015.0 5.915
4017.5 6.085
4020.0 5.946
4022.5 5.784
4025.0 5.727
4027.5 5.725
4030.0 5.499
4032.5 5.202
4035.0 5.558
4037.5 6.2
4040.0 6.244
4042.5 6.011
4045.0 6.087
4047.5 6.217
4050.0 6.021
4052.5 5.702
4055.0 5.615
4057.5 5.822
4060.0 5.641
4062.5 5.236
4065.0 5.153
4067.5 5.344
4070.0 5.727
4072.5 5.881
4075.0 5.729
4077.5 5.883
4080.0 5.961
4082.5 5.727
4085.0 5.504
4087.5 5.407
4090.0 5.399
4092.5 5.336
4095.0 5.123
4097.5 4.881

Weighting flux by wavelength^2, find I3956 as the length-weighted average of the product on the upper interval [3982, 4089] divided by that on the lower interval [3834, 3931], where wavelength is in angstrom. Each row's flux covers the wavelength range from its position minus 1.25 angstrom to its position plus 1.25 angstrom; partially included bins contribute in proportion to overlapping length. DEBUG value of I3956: 1.17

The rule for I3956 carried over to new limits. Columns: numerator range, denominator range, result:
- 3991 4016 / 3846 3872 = 1.14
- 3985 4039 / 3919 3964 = 1.12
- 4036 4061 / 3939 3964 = 1.15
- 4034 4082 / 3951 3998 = 1.17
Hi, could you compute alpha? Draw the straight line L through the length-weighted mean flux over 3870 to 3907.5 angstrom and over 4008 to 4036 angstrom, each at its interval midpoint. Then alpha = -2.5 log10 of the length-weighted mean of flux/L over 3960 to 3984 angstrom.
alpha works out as 0.19 mag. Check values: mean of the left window 5.14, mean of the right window 5.71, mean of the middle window 4.62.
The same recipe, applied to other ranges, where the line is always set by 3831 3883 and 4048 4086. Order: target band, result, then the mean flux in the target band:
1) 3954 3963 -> 0.03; 5.29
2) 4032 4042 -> -0.05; 5.86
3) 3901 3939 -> -0.03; 5.56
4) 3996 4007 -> -0.12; 6.2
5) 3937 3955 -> -0.02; 5.54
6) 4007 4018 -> -0.05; 5.81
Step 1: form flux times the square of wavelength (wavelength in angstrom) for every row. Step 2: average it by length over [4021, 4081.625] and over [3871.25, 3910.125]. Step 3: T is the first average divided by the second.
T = 1.21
